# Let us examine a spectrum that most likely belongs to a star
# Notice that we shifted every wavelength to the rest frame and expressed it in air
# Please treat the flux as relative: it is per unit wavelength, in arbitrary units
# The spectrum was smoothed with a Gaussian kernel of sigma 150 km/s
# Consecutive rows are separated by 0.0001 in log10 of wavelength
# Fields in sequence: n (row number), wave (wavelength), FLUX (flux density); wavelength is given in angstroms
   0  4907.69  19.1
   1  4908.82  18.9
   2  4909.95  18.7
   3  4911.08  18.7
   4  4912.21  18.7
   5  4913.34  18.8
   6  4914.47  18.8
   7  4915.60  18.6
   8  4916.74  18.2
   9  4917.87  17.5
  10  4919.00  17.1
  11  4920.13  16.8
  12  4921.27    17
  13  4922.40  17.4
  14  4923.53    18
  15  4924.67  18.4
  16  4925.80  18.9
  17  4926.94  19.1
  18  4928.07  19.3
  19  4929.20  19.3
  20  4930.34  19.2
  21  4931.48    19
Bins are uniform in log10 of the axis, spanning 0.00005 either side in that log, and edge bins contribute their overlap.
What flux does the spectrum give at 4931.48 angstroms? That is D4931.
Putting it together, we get 19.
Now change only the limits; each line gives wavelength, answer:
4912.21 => 18.7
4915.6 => 18.6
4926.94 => 19.1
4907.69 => 19.1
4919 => 17.1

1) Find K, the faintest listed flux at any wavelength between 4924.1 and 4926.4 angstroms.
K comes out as 18.4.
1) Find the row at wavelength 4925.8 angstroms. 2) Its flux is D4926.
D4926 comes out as 18.9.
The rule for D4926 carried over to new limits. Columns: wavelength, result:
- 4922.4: 17.4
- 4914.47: 18.8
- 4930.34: 19.2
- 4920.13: 16.8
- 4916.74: 18.2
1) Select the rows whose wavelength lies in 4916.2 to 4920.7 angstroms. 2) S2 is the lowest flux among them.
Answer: 16.8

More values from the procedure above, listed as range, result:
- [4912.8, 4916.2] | 18.6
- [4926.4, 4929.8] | 19.1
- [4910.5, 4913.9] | 18.7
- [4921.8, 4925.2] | 17.4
